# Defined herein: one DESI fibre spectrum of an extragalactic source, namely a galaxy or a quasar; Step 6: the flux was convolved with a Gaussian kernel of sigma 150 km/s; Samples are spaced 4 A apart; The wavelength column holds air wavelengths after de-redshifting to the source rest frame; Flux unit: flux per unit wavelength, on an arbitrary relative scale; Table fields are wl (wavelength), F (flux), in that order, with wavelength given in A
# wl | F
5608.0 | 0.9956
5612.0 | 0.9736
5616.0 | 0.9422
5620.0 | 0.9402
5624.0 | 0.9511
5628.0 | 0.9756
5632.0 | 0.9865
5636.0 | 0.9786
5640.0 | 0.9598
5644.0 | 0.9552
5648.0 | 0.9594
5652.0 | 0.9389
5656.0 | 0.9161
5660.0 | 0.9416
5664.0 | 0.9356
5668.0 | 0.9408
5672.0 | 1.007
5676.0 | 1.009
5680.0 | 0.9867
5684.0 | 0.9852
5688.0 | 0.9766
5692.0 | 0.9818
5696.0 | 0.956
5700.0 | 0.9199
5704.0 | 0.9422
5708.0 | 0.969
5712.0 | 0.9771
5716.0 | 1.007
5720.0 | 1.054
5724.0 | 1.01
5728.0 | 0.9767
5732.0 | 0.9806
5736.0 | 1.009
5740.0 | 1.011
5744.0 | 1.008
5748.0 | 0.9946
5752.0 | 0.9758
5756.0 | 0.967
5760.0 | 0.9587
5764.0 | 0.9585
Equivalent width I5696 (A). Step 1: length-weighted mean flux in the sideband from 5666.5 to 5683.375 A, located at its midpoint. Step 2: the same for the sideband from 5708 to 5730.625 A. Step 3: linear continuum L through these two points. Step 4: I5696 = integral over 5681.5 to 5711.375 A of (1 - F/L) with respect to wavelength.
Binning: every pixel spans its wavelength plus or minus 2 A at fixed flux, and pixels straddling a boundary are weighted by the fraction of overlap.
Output 0.9 A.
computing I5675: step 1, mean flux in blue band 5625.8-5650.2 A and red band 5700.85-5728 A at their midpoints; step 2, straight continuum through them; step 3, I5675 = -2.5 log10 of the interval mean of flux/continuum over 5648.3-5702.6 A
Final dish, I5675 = 0.02 mag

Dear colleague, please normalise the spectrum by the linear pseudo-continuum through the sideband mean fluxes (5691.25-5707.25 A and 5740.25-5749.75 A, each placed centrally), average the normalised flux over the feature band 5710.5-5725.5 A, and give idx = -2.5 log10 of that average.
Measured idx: -0.05 mag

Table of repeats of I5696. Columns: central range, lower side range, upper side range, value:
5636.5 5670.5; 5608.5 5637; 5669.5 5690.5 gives 1.2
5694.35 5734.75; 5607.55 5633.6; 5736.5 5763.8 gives 0.0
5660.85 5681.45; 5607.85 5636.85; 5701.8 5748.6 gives 0.1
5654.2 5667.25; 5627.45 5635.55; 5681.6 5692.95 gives 0.7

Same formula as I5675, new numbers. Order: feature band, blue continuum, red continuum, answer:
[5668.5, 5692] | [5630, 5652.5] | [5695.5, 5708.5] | -0.042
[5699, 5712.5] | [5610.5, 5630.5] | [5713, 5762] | 0.038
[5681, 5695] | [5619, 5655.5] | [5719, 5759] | -0.002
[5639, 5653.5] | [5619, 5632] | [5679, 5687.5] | 0.018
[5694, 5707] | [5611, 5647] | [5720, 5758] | 0.048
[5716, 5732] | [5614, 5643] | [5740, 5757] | -0.026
